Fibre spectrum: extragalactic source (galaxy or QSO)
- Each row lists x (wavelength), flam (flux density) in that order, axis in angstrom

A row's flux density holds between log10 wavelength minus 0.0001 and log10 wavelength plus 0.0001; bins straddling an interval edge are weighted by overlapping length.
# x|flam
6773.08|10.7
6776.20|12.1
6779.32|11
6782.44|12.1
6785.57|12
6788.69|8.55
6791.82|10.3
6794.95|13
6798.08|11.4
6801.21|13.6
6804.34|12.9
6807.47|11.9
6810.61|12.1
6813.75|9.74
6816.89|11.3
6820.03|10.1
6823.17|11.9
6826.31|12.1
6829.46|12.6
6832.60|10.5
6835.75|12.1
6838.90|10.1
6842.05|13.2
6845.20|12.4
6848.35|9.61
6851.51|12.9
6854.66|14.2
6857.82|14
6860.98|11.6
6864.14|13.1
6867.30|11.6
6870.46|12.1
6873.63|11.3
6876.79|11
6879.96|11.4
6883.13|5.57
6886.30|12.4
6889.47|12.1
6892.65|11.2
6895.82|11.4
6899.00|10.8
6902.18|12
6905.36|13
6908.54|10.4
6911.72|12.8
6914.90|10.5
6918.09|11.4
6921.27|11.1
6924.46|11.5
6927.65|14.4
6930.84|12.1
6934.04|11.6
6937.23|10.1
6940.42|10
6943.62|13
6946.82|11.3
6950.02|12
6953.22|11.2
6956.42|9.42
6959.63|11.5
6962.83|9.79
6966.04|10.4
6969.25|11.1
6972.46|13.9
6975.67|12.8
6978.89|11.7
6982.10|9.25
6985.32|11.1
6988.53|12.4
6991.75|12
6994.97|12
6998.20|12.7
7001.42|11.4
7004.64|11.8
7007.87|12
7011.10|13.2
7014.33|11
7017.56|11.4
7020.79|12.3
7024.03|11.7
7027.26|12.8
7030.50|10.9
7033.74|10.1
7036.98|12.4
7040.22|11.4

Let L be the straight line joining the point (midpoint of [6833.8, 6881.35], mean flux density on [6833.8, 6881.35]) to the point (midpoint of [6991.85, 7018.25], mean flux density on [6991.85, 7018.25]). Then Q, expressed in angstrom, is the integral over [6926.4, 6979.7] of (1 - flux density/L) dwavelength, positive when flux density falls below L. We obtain 2.0 angstrom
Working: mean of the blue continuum 12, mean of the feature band 11.5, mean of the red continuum 12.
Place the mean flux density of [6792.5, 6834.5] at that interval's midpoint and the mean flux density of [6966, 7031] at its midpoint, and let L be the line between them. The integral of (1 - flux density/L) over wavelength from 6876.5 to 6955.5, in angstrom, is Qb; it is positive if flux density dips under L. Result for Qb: 3.0 angstrom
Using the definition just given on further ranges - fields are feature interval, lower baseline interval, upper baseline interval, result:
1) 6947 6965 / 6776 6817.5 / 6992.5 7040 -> 1.44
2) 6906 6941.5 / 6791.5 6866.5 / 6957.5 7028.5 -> 0.95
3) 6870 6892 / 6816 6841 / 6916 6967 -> 1.07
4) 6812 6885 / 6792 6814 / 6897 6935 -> 2.98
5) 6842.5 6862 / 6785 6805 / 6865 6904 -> -2.11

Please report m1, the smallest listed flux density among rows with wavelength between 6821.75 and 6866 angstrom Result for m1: 9.61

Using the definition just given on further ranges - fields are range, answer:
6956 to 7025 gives 9.25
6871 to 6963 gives 5.57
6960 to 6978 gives 9.79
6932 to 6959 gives 9.42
